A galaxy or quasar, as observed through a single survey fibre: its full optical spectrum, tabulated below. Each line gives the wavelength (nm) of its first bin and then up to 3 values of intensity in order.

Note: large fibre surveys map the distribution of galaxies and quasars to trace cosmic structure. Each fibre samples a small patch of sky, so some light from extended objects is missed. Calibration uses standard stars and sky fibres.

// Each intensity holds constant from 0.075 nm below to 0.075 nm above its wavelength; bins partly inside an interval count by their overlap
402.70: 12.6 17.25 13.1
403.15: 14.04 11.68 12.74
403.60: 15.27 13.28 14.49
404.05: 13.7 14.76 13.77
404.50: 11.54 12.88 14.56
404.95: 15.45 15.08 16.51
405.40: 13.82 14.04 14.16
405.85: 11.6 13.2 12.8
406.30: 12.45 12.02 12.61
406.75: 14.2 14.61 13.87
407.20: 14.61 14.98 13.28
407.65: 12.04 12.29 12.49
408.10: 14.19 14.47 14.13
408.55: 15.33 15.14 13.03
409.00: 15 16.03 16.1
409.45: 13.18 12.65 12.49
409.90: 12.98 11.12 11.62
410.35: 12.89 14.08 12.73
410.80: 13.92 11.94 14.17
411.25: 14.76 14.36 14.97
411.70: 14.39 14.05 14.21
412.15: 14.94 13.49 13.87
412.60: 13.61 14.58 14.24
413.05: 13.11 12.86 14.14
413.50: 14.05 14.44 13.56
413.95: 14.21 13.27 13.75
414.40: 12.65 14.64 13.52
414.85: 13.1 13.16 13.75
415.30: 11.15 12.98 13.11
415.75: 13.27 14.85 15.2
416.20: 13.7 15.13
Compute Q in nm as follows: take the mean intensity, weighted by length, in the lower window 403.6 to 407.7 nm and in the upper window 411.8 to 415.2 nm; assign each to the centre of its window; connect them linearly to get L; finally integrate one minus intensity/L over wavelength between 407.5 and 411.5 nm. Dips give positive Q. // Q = 0.05 nm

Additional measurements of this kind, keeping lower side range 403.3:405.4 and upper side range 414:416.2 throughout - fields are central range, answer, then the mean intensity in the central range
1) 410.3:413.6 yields -0.060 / 13.9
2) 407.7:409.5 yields -0.058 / 14.3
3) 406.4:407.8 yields 0.037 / 13.5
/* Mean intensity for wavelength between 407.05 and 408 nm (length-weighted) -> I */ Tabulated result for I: 13.3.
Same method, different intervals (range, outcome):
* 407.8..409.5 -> 14.4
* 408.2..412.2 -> 13.9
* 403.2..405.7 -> 14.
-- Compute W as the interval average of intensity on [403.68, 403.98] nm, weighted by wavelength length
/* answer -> 13.9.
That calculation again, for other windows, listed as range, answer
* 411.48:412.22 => 14.5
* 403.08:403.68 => 13.4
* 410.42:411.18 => 13.4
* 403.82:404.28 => 14.3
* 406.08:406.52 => 12.4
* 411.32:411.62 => 14.7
